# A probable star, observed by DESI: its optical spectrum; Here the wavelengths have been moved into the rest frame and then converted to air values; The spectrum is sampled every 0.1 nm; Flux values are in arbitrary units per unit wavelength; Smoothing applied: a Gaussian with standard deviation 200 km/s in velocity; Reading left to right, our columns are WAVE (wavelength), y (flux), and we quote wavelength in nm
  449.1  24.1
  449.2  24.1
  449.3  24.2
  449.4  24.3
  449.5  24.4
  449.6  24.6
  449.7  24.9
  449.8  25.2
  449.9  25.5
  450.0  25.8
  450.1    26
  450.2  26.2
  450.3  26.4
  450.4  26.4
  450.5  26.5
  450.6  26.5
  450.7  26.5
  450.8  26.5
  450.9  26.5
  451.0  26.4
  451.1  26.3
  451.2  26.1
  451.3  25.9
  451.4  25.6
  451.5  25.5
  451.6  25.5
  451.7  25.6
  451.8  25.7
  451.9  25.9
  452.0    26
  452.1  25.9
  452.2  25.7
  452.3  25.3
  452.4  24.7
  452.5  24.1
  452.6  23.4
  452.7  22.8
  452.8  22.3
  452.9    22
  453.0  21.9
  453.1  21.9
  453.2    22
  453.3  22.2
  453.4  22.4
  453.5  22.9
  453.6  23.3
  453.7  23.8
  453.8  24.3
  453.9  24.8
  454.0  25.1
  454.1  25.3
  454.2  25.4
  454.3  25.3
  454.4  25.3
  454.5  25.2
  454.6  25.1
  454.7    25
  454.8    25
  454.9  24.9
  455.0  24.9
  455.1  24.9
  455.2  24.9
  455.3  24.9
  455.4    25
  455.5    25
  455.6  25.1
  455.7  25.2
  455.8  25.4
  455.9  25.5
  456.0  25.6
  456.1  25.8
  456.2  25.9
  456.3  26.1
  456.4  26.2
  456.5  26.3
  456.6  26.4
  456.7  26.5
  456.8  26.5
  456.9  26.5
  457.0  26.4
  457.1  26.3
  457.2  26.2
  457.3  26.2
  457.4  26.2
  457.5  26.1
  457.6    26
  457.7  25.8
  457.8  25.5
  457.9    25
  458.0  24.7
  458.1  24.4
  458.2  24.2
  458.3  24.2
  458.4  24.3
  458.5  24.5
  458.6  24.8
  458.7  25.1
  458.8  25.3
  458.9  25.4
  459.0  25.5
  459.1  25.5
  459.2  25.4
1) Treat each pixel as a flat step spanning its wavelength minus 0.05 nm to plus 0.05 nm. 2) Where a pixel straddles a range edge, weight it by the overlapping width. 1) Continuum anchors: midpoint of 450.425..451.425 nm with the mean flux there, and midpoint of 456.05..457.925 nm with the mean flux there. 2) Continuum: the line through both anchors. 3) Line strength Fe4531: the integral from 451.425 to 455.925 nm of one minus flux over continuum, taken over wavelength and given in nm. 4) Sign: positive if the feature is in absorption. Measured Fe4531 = 0.30 nm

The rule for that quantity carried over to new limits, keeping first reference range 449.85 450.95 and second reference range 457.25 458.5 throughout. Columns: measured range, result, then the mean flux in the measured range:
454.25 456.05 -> 0.03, 25.1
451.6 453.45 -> 0.15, 23.9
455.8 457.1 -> -0.04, 26.1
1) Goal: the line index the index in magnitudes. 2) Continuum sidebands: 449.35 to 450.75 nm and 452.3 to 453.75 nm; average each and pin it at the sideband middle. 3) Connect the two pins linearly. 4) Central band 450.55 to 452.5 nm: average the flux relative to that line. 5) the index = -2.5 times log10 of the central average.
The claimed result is -0.07 mag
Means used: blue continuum 25.7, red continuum 22.9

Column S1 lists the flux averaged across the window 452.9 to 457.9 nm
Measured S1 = 25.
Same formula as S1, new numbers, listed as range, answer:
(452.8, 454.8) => 23.8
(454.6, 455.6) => 25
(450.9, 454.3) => 24.5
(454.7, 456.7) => 25.4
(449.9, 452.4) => 26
